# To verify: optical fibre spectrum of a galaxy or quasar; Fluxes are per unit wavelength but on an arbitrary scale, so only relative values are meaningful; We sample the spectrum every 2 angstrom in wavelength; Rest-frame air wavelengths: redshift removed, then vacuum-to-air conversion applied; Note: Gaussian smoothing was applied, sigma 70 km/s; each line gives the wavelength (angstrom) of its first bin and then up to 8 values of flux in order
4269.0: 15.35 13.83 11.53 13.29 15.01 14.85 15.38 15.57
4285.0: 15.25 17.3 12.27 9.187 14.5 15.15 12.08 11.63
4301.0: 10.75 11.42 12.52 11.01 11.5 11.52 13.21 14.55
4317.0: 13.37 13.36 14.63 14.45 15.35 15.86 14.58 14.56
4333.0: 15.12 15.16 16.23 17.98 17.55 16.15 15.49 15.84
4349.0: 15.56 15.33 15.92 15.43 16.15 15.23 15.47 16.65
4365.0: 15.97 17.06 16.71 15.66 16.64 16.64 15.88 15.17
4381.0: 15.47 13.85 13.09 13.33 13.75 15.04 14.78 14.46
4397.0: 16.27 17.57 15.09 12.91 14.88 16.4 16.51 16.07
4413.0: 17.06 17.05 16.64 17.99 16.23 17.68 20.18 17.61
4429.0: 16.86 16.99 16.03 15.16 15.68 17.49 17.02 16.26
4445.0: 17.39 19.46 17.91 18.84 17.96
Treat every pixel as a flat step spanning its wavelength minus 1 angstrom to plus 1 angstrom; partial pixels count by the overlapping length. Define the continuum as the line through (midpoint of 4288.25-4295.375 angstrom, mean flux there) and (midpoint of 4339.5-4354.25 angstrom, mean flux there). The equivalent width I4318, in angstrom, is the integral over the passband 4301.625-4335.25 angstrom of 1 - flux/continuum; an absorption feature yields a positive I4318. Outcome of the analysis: 1.6 angstrom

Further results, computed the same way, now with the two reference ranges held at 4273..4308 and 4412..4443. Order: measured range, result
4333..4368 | -2.6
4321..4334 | -0.6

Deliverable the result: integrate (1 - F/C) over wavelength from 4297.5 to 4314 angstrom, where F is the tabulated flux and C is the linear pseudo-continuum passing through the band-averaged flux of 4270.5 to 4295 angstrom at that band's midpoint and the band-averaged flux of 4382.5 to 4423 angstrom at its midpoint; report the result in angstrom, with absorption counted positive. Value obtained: 3.0 angstrom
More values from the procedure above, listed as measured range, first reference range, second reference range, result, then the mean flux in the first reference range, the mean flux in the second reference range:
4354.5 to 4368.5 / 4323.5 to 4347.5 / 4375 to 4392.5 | -0.8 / 15.8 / 14.6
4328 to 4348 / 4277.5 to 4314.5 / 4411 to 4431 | -1.8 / 13.1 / 17.4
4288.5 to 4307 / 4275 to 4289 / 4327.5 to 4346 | 3.9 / 15.2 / 15.9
